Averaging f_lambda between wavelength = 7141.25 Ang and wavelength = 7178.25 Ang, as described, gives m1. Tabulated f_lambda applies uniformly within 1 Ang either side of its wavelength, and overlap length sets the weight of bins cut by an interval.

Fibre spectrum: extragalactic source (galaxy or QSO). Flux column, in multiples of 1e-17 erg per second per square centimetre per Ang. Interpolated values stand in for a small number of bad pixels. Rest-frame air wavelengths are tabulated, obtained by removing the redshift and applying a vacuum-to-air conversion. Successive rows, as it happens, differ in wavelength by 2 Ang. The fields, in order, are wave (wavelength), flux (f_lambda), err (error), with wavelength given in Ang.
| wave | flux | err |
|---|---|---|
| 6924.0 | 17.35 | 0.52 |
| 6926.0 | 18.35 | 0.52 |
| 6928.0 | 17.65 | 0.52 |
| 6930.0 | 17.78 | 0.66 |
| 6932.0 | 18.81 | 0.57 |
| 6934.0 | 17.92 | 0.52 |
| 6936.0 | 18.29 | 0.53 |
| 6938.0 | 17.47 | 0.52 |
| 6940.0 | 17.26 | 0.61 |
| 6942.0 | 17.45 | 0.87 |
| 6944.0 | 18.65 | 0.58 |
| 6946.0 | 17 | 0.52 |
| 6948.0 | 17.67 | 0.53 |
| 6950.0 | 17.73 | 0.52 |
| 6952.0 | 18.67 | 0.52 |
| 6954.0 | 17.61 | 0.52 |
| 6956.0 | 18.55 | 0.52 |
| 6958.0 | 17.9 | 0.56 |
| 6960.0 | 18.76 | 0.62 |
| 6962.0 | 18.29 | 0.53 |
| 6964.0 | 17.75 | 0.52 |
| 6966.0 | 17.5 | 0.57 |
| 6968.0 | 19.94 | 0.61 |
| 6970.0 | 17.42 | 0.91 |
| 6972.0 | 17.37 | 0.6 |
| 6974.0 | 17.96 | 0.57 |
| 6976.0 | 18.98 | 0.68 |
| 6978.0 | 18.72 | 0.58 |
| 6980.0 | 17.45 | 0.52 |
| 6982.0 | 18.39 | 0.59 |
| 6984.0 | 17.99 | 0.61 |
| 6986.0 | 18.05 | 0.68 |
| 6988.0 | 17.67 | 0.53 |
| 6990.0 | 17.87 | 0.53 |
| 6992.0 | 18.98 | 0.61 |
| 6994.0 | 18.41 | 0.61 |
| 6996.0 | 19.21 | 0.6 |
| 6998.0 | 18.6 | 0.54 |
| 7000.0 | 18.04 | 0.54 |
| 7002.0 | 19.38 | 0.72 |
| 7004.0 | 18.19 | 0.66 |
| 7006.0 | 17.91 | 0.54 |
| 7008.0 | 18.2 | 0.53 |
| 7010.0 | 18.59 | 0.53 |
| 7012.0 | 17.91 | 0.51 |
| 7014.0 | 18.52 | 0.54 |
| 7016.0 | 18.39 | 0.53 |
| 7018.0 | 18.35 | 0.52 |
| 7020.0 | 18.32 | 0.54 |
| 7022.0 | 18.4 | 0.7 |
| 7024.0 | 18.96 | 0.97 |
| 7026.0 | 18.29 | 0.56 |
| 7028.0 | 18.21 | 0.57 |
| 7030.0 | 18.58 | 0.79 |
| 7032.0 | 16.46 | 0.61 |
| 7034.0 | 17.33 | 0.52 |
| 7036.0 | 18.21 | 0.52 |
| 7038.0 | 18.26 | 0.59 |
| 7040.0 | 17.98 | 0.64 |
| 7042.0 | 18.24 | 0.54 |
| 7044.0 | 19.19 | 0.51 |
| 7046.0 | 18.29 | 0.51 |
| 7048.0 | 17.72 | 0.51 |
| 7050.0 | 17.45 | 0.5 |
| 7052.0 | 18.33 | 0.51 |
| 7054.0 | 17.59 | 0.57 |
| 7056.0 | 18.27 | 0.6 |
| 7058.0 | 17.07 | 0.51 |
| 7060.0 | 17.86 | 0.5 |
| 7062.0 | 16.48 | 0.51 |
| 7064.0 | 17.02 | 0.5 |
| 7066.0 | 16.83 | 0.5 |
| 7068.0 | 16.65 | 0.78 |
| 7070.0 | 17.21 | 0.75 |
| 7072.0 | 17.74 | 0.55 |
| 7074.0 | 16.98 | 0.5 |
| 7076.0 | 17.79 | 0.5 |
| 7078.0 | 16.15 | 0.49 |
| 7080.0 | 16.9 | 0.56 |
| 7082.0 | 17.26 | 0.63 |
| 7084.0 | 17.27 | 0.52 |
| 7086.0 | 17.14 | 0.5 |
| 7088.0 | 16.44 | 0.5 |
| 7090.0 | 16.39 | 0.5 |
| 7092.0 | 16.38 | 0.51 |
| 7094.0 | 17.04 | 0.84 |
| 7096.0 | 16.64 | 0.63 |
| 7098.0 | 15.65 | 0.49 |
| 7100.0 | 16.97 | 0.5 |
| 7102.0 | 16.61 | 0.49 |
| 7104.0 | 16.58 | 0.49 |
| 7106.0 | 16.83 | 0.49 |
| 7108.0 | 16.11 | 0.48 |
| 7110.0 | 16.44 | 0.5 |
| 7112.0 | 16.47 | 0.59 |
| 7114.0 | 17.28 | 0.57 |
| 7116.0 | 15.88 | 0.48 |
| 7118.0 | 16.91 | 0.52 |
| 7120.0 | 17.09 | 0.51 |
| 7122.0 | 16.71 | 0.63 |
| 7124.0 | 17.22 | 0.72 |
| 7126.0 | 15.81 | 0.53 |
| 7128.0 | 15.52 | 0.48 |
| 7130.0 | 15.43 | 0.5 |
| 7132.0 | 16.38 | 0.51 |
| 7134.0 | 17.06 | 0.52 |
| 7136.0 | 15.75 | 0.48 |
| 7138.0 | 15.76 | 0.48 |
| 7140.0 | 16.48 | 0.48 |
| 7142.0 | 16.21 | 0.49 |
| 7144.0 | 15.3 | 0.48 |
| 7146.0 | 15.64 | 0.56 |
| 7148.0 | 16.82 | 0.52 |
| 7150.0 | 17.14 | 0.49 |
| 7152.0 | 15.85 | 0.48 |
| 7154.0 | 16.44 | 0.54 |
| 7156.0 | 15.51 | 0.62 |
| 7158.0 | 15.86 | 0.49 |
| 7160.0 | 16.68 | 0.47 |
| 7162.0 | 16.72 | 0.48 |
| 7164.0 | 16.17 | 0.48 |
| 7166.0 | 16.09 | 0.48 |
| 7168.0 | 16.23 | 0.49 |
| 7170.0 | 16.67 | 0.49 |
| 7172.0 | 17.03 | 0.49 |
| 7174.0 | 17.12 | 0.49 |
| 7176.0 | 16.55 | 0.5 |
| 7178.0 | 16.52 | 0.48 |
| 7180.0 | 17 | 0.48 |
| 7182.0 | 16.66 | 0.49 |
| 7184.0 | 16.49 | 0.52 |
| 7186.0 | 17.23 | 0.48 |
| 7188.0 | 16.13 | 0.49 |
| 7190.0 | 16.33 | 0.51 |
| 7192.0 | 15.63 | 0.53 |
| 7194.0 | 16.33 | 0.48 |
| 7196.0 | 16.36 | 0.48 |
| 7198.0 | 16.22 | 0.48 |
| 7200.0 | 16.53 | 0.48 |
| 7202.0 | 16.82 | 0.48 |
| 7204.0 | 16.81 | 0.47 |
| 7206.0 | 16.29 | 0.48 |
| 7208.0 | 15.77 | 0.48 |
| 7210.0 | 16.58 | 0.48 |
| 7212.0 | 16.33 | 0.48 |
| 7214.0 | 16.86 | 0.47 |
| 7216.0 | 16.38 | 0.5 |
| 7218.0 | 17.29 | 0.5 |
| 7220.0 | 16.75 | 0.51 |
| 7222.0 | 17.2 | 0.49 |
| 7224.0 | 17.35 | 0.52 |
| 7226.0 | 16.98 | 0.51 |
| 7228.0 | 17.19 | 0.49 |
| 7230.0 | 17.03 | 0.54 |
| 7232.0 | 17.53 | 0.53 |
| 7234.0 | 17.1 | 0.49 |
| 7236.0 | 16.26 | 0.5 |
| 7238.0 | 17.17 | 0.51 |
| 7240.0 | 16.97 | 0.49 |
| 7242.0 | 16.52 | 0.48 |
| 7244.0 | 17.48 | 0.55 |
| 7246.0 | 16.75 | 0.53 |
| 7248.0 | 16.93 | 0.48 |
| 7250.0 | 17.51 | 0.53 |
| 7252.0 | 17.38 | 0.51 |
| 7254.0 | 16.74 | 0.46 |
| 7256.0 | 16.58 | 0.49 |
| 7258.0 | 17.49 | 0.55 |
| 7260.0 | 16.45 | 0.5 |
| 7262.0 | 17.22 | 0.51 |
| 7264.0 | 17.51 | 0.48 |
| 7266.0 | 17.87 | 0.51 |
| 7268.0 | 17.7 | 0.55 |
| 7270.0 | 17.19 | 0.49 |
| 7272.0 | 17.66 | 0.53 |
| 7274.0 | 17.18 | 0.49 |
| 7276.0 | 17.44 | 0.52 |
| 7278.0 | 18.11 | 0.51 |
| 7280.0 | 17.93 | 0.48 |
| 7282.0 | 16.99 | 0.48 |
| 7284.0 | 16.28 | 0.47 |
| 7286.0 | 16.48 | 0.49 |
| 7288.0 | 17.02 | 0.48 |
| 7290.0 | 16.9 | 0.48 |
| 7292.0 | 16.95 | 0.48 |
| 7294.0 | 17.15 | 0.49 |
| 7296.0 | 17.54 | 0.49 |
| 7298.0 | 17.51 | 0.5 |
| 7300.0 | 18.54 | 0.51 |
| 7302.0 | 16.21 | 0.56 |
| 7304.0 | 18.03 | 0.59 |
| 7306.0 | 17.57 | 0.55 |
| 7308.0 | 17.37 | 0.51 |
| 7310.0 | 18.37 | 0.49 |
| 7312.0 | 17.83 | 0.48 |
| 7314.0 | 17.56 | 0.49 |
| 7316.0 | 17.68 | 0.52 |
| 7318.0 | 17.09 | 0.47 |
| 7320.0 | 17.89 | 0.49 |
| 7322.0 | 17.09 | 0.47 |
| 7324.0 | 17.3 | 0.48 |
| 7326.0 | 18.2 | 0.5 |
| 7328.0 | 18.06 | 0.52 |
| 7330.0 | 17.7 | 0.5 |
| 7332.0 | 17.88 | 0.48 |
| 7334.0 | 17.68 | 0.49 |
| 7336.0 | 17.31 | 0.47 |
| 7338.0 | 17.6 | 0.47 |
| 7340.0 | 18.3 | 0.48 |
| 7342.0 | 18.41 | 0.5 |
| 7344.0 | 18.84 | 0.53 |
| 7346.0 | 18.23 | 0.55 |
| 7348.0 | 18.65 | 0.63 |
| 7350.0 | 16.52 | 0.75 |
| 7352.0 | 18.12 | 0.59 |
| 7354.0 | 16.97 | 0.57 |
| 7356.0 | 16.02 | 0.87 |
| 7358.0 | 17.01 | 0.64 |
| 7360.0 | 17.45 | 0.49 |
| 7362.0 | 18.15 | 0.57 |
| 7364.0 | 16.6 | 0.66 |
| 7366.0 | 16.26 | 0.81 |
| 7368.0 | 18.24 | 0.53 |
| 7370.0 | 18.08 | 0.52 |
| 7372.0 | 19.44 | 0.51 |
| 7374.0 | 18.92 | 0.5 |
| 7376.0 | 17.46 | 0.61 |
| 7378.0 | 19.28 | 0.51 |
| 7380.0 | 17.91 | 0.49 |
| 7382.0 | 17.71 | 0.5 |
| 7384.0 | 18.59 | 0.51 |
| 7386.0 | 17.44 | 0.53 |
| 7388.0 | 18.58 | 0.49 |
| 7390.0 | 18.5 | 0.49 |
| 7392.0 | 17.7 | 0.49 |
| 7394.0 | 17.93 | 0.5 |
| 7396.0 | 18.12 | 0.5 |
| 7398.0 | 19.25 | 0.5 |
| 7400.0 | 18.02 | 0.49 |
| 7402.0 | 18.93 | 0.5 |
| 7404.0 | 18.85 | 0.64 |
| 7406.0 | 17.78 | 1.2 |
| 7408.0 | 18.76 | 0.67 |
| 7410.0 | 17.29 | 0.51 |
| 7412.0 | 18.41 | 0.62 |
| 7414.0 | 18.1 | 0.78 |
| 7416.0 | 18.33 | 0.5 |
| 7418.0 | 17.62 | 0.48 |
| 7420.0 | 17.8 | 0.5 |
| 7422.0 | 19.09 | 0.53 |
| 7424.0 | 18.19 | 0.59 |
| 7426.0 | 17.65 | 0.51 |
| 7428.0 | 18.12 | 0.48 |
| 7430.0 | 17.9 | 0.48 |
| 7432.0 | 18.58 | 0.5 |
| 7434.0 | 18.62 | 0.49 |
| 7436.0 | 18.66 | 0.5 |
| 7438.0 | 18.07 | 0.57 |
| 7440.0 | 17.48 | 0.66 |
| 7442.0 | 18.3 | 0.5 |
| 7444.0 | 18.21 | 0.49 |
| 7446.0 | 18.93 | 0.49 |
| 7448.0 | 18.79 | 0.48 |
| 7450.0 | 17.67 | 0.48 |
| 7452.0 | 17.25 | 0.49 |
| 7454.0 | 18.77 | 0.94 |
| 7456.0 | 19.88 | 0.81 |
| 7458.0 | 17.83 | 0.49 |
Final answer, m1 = 16.3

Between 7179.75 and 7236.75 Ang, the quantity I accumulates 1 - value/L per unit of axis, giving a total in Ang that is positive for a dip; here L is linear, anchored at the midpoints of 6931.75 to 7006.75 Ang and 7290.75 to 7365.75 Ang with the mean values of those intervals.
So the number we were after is 3.6 Ang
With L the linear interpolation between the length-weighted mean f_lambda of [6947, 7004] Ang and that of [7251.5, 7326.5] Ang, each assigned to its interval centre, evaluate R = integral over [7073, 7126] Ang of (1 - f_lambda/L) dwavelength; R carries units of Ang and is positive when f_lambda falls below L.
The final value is 3.49 Ang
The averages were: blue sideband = 18.2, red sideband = 17.4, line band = 16.7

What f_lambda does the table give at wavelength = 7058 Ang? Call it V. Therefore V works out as 17.07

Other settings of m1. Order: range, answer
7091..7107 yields 16.6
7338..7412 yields 18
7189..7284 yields 16.9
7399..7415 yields 18.3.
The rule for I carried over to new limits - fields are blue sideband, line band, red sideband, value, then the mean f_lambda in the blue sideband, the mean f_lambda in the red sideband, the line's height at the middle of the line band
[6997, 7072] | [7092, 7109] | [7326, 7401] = 1.35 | 18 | 17.9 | 18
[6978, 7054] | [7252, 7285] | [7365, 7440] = 1.70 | 18.2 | 18.2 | 18.2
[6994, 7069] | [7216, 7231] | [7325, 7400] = 0.76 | 18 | 17.9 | 18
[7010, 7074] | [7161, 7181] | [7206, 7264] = 0.73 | 17.9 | 16.9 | 17.2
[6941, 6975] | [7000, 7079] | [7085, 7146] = -3.21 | 18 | 16.4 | 17.2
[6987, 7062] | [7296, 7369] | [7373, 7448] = 2.48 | 18.2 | 18.3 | 18.2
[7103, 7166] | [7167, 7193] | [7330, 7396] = 0.07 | 16.3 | 17.9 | 16.6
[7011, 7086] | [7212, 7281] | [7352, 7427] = 2.86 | 17.7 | 18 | 17.9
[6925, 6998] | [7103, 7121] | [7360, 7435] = 1.49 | 18.1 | 18.2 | 18.1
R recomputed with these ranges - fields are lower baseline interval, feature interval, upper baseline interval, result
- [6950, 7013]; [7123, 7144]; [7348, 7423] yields 2.35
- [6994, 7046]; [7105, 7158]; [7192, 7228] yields 3.13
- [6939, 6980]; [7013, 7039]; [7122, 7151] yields -1.23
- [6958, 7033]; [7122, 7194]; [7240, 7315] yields 5.58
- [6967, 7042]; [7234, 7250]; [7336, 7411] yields 1.03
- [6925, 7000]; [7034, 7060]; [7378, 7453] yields 0.16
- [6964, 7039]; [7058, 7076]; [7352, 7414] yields 1.05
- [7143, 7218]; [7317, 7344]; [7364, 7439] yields -0.22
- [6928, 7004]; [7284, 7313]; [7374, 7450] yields 1.38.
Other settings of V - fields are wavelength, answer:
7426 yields 17.65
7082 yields 17.26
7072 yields 17.74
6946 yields 17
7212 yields 16.33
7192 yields 15.63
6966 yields 17.5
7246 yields 16.75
